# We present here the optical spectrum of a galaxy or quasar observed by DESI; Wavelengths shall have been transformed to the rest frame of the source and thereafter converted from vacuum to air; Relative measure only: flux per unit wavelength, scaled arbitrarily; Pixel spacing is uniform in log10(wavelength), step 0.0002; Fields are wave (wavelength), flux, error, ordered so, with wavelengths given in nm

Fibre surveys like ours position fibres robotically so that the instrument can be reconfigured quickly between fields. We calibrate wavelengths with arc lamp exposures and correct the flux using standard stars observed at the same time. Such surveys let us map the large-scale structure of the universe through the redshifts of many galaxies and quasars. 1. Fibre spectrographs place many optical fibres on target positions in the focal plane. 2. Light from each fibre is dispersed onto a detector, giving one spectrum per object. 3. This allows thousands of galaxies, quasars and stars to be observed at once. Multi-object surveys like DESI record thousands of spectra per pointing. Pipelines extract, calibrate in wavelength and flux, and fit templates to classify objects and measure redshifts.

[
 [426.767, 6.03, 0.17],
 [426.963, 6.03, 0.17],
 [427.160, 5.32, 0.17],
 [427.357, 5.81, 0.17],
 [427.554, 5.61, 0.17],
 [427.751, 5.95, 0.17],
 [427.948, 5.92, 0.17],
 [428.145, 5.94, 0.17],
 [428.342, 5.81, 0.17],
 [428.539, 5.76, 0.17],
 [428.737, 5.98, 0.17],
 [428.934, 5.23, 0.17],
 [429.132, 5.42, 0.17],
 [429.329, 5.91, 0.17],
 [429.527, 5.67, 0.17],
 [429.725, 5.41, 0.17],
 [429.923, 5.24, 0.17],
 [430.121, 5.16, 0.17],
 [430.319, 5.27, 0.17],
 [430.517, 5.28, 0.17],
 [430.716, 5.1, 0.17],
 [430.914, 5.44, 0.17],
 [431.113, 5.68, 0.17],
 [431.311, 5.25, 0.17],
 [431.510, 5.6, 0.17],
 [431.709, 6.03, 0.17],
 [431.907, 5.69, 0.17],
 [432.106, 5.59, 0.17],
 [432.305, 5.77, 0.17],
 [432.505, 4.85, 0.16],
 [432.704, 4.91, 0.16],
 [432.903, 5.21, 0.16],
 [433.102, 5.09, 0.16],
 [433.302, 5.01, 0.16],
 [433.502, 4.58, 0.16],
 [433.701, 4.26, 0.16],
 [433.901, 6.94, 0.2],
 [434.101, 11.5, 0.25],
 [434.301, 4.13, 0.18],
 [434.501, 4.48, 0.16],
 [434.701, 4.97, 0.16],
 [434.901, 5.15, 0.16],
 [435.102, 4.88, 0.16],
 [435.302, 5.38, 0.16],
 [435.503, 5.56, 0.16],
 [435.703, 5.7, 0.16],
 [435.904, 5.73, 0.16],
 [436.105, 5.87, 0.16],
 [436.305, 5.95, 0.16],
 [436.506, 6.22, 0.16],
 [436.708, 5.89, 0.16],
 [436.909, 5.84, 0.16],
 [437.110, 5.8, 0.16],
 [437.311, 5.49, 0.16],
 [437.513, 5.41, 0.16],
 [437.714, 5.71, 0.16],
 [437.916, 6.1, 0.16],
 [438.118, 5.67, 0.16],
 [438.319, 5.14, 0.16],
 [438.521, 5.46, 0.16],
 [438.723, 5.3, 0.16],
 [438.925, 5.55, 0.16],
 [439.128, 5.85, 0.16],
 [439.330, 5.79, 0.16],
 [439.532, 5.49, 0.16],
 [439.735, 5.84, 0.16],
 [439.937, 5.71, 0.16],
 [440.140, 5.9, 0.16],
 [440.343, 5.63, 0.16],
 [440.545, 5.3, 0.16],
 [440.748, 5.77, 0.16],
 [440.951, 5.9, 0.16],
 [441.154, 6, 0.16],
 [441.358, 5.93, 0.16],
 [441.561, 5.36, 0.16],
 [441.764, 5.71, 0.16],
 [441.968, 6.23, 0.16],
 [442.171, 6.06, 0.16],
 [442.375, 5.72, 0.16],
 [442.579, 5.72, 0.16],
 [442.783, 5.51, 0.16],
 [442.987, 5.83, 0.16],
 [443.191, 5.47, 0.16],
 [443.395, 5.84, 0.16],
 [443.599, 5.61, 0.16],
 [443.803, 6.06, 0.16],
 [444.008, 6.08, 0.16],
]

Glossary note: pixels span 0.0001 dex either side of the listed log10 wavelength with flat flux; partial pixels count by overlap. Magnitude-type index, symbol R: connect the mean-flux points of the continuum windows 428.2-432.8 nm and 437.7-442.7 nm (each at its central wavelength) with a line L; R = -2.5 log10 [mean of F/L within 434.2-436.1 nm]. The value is 0.090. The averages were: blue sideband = 5.48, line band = 5.15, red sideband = 5.71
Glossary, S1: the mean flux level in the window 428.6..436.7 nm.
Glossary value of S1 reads 5.53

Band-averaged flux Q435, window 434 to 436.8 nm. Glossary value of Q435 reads 5.81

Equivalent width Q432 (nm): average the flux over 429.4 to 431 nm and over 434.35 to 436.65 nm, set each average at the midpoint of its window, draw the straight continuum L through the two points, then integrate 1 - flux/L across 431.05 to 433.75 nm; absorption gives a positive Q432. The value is 0.05 nm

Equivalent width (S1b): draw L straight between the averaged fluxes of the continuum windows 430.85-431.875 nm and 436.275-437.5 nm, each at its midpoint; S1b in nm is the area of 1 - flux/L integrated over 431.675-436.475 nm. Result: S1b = 0.14 nm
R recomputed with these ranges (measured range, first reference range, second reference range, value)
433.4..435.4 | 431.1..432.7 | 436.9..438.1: 0.00 mag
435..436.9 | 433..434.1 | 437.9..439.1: -0.01 mag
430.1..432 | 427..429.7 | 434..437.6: 0.05 mag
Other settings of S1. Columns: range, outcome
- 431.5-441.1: 5.62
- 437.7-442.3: 5.71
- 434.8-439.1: 5.61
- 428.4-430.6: 5.49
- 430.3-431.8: 5.46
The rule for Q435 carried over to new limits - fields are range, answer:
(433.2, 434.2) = 6.45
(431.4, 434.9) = 5.55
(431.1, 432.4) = 5.66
